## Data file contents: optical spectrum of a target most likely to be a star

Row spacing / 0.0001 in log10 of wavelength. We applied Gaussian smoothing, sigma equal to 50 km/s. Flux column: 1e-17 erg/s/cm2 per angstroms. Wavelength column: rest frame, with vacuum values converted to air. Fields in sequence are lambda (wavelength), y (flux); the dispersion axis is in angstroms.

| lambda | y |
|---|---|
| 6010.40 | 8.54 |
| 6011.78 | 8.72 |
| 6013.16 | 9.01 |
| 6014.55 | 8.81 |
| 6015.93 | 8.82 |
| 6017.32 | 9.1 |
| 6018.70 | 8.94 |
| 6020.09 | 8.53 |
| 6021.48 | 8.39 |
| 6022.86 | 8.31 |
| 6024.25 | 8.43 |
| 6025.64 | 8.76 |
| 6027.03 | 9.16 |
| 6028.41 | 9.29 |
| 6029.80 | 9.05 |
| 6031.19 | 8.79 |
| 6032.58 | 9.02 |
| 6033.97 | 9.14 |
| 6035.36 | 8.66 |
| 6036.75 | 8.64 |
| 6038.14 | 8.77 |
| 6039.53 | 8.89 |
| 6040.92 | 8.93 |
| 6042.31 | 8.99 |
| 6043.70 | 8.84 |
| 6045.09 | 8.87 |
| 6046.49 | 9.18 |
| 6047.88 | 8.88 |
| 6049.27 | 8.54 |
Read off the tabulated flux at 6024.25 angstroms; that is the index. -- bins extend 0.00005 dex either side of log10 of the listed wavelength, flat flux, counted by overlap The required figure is 8.43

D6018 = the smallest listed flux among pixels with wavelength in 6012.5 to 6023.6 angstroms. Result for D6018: 8.31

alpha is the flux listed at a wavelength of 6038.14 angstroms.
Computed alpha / 8.77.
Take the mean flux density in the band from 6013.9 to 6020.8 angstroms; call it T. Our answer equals 8.84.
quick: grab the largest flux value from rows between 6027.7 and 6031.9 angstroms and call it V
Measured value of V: 9.29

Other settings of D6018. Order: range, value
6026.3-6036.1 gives 8.66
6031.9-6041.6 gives 8.64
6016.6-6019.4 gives 8.94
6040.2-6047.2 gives 8.84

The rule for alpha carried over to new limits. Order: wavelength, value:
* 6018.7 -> 8.94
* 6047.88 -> 8.88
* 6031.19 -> 8.79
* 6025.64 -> 8.76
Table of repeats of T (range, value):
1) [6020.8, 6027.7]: 8.61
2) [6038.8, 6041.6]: 8.91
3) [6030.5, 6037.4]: 8.85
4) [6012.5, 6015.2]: 8.89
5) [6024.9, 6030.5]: 9.06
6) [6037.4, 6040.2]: 8.83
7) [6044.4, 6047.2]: 9.01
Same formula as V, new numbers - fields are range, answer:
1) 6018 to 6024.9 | 8.94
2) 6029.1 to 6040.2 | 9.14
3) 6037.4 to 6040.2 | 8.89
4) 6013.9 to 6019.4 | 9.1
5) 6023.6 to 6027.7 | 9.16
